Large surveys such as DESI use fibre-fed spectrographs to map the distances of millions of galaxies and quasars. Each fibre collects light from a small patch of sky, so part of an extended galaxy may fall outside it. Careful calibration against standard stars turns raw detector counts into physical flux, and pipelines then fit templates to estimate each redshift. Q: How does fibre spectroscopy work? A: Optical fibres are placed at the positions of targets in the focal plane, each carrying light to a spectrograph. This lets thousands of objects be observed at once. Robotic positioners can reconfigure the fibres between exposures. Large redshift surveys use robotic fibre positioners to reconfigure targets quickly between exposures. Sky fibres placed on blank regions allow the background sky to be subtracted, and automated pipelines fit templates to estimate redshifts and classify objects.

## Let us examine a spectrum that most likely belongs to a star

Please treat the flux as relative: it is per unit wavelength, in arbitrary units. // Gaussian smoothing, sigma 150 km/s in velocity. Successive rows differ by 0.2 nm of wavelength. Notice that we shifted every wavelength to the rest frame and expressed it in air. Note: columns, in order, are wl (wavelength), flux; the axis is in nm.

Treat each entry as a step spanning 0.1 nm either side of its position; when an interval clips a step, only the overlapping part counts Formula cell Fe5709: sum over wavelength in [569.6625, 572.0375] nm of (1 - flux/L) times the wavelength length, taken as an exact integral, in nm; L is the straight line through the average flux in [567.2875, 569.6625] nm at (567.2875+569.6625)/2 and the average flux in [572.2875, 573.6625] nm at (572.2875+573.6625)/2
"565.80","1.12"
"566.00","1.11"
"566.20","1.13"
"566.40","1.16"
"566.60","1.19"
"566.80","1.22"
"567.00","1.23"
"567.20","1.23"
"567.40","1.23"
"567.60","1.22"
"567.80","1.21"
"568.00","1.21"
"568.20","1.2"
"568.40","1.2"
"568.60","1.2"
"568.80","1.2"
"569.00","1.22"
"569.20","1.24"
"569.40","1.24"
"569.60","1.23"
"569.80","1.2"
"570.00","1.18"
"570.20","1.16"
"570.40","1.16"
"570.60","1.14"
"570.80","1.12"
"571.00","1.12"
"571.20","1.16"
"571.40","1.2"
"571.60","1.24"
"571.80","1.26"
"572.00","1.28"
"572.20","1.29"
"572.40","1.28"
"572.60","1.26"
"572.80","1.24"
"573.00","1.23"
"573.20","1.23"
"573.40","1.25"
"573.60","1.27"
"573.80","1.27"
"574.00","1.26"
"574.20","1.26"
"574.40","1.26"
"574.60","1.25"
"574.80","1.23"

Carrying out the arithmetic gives 0.10 nm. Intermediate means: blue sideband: 1.22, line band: 1.18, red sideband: 1.25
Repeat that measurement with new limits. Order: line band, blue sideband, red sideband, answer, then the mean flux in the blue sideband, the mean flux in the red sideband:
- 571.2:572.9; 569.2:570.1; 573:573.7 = -0.020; 1.22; 1.25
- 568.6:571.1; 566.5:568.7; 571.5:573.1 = 0.102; 1.21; 1.26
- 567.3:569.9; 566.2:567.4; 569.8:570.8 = -0.078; 1.2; 1.16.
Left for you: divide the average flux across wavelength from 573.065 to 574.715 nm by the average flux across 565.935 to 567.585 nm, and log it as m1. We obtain 1.05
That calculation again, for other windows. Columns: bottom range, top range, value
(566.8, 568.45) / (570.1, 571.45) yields 0.94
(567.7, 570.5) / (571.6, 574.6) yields 1.05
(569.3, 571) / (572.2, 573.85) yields 1.07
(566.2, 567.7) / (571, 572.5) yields 1.02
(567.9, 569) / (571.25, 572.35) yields 1.04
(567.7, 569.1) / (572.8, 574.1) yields 1.04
